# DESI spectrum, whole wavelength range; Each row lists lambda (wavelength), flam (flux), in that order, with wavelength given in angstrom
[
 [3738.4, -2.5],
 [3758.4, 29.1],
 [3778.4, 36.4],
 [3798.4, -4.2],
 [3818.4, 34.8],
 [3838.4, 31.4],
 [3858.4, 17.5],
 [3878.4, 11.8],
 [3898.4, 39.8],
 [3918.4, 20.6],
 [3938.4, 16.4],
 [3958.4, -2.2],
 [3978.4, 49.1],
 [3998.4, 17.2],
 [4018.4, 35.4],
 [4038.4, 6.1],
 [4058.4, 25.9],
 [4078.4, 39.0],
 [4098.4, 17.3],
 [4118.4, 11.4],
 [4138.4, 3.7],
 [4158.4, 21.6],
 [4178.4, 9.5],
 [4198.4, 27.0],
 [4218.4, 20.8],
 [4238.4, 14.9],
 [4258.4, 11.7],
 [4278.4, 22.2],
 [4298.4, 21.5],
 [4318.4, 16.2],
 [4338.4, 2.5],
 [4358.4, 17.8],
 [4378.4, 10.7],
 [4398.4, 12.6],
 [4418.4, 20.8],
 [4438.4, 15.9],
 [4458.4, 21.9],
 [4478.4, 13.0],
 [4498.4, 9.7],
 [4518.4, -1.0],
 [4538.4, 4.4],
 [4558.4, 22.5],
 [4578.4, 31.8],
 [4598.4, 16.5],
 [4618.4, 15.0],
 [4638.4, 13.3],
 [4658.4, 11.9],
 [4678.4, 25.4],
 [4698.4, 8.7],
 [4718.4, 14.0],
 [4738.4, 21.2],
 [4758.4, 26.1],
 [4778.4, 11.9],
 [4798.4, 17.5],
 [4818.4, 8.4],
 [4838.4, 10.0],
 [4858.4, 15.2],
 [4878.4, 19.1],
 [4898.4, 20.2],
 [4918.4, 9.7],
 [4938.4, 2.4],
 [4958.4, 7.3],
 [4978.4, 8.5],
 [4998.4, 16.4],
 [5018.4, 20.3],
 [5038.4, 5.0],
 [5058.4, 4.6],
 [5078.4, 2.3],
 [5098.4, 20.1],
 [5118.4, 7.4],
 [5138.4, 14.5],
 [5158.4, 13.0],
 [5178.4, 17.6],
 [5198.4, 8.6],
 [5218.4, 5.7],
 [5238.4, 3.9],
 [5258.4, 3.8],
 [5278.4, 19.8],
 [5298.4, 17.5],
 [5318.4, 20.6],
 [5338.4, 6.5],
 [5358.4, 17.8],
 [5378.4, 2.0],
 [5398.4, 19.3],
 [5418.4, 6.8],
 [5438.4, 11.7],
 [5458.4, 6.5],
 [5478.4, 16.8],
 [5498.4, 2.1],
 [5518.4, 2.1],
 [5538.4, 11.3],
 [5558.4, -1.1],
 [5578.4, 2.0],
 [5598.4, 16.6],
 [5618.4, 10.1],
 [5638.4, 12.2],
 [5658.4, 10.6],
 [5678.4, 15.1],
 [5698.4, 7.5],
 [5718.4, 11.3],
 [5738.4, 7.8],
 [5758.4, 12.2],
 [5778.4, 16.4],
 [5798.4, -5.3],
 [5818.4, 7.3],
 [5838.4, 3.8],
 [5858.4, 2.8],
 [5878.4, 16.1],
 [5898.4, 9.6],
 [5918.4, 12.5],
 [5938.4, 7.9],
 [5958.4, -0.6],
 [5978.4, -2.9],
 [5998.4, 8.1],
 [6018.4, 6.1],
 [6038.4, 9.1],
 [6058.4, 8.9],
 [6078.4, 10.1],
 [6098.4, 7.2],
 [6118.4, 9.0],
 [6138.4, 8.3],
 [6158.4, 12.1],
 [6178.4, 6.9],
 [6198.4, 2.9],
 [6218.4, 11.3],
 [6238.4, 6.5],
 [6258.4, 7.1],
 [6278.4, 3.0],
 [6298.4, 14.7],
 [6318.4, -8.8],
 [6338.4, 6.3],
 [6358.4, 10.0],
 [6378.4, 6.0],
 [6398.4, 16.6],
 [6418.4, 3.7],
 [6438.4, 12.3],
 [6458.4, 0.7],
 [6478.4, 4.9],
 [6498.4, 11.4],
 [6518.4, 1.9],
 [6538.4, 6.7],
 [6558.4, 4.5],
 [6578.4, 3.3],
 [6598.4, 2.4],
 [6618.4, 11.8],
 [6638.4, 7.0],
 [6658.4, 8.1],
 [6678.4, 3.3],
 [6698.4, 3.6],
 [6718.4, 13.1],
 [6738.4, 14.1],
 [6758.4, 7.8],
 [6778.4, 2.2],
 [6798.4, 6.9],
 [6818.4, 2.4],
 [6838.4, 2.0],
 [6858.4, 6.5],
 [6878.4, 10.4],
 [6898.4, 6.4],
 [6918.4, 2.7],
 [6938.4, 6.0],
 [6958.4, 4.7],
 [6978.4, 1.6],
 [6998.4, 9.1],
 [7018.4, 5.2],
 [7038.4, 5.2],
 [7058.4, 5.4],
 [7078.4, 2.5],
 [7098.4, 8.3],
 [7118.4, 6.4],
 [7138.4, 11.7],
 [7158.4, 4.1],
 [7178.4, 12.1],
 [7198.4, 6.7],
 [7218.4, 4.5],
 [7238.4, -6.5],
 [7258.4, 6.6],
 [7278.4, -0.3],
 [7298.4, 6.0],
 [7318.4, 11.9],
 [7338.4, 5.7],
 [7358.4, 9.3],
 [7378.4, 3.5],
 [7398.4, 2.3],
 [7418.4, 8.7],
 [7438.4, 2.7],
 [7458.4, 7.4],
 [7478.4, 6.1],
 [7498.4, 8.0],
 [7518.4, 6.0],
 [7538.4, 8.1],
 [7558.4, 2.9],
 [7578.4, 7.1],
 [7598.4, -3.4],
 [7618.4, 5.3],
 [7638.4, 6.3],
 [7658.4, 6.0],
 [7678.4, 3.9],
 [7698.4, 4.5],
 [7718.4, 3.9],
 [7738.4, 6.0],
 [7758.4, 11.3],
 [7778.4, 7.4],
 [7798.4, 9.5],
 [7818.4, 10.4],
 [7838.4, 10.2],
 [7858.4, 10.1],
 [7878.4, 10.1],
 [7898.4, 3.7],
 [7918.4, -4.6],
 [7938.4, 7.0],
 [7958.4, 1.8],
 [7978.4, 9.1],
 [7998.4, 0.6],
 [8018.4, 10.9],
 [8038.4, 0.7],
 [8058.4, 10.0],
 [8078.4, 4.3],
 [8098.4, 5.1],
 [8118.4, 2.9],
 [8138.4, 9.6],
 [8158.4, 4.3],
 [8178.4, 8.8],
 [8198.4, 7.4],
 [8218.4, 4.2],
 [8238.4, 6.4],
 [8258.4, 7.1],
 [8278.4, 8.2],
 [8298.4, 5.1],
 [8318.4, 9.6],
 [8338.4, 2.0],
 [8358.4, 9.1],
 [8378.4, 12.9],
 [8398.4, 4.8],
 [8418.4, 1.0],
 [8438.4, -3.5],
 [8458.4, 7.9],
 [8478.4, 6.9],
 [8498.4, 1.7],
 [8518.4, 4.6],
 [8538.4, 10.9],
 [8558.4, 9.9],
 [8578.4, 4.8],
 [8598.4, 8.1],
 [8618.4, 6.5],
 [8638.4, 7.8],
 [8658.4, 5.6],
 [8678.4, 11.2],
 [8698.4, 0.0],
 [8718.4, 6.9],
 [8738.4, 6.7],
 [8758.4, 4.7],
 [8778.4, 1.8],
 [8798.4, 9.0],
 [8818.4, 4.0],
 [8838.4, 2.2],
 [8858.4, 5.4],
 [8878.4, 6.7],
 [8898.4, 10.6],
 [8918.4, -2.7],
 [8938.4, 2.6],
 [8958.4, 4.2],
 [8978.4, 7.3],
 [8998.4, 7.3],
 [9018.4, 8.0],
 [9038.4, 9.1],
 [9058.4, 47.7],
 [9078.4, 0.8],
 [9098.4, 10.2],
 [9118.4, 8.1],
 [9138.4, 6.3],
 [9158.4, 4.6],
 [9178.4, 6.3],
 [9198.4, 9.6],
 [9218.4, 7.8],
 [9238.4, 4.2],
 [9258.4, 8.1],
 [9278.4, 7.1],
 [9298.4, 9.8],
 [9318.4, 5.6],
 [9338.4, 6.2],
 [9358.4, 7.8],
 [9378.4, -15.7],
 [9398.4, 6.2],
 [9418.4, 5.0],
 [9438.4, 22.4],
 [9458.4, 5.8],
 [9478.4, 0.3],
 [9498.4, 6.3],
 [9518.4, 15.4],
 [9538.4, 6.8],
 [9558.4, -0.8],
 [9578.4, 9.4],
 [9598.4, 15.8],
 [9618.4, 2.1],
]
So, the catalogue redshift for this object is 1.43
